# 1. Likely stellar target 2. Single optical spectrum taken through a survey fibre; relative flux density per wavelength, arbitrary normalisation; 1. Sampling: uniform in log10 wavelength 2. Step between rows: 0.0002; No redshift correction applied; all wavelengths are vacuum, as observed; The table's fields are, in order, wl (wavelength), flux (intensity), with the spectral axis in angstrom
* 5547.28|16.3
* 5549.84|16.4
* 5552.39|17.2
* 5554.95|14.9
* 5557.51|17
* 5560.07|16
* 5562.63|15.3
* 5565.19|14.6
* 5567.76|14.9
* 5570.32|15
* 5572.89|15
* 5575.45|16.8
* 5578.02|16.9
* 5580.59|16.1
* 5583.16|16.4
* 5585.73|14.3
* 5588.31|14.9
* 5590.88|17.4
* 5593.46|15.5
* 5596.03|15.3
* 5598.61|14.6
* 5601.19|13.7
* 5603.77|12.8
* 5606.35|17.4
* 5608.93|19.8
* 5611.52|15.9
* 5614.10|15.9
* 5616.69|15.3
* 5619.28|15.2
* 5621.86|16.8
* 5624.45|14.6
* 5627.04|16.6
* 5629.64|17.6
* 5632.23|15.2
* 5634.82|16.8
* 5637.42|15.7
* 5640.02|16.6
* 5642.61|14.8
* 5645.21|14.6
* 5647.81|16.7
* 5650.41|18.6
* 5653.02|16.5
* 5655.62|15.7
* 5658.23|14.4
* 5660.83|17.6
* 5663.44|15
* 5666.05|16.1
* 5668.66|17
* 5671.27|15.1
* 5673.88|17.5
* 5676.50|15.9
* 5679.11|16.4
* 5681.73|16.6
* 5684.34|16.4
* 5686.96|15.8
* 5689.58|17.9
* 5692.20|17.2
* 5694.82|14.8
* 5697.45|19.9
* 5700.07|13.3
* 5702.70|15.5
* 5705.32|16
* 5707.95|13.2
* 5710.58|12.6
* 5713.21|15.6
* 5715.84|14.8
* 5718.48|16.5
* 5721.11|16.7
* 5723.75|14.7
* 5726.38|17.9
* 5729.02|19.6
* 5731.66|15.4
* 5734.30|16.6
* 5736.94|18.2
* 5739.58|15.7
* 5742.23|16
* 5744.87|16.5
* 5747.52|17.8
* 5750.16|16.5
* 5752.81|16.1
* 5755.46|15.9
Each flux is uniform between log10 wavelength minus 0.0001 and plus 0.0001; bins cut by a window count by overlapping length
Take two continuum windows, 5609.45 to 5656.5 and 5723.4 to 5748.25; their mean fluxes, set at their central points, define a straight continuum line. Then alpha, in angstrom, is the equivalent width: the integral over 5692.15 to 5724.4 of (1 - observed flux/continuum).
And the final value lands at 2.5 angstrom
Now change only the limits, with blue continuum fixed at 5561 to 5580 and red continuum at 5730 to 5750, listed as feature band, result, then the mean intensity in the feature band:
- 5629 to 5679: -0.26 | 16.2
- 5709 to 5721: 1.07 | 15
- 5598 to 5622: 0.11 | 15.7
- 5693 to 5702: 0.18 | 16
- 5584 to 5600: 0.33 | 15.4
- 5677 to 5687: -0.04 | 16.3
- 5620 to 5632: -0.25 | 16.2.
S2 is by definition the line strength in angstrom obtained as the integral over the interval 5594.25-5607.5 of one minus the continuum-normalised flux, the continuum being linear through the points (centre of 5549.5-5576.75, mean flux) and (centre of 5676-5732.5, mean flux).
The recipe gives 0.9 angstrom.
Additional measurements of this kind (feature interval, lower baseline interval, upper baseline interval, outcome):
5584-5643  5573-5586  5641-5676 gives 1.3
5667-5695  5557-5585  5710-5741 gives -0.6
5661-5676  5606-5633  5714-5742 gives 0.2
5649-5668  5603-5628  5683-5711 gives -0.4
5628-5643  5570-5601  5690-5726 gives -0.6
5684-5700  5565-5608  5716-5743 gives -0.4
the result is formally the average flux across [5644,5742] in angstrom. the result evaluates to 16.2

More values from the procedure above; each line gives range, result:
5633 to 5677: 16.1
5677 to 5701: 16.5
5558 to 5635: 15.8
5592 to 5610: 15.6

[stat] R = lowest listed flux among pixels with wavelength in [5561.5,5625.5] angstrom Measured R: 12.8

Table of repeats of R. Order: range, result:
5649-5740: 12.6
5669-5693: 15.1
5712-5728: 14.7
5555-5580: 14.6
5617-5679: 14.4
